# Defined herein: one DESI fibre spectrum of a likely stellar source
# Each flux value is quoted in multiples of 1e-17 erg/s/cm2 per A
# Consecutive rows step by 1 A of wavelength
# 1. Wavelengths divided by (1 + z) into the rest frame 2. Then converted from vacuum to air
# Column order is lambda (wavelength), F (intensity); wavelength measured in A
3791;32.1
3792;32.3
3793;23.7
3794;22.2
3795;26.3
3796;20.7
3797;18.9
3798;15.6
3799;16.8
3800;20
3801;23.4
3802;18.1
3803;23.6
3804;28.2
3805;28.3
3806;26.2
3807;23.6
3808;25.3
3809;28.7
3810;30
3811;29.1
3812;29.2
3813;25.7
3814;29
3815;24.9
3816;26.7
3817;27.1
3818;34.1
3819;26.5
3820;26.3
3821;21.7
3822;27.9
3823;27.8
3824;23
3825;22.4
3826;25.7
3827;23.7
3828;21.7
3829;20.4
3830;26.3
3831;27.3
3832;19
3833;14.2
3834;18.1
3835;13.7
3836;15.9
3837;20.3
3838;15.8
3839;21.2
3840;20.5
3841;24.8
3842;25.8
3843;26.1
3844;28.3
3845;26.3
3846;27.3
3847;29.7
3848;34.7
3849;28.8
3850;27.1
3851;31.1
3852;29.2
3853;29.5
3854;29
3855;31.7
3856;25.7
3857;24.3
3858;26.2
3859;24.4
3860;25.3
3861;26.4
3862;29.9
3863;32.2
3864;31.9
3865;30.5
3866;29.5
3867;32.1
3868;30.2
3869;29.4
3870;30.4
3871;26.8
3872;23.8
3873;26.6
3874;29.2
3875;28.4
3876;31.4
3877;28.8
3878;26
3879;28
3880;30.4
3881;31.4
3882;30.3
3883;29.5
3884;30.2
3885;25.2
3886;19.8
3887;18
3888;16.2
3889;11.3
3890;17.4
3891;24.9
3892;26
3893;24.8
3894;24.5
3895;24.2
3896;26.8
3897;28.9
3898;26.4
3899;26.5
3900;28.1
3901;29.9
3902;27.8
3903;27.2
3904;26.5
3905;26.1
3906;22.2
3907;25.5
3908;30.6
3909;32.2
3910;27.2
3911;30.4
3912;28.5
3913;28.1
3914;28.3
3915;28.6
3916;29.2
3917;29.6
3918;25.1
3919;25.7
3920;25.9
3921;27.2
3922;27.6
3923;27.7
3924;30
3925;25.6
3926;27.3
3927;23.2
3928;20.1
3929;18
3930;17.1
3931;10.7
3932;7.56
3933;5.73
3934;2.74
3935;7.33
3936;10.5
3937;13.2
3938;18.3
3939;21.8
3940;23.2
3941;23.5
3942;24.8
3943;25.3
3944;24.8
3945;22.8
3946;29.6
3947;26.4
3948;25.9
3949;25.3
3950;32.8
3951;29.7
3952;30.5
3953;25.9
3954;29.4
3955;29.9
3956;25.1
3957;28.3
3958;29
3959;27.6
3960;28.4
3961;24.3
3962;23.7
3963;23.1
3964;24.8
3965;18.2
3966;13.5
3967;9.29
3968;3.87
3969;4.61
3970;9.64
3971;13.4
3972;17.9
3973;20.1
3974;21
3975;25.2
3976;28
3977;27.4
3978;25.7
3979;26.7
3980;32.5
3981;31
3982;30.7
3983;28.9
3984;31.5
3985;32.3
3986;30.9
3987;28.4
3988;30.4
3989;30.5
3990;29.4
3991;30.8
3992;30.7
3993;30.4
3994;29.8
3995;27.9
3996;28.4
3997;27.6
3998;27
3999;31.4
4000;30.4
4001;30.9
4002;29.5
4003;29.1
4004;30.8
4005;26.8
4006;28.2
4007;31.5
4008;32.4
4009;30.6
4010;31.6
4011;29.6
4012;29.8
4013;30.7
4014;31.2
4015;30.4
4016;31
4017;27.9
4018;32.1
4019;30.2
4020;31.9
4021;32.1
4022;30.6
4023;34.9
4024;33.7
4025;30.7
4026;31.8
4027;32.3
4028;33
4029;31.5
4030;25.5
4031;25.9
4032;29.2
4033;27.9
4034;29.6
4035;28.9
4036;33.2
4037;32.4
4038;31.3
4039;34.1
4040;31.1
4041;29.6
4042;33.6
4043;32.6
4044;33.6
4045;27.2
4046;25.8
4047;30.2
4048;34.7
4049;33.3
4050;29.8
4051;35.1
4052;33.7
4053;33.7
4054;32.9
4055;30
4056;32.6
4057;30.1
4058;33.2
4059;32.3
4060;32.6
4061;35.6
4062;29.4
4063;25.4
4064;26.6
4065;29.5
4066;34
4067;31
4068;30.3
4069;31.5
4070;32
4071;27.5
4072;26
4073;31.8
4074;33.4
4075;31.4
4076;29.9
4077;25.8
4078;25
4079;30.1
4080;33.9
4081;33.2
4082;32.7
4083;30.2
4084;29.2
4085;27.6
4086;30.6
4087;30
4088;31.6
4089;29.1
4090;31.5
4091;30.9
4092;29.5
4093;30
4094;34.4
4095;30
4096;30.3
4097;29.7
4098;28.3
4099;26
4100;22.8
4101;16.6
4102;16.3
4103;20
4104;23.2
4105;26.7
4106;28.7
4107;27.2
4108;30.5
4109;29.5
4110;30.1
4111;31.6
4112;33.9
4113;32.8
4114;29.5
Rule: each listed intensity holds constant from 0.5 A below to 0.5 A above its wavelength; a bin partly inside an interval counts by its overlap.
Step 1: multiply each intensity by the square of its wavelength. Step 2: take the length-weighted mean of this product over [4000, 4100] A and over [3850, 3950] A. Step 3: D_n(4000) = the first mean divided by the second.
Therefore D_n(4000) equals 1.3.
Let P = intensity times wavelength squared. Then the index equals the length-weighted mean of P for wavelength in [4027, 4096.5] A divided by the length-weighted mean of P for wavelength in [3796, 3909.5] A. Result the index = 1.3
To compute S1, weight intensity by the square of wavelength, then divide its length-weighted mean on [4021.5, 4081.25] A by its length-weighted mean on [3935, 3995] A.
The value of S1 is 1.3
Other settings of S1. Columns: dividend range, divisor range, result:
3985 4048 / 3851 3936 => 1.27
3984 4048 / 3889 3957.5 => 1.31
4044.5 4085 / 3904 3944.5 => 1.46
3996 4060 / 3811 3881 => 1.29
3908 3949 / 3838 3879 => 0.85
